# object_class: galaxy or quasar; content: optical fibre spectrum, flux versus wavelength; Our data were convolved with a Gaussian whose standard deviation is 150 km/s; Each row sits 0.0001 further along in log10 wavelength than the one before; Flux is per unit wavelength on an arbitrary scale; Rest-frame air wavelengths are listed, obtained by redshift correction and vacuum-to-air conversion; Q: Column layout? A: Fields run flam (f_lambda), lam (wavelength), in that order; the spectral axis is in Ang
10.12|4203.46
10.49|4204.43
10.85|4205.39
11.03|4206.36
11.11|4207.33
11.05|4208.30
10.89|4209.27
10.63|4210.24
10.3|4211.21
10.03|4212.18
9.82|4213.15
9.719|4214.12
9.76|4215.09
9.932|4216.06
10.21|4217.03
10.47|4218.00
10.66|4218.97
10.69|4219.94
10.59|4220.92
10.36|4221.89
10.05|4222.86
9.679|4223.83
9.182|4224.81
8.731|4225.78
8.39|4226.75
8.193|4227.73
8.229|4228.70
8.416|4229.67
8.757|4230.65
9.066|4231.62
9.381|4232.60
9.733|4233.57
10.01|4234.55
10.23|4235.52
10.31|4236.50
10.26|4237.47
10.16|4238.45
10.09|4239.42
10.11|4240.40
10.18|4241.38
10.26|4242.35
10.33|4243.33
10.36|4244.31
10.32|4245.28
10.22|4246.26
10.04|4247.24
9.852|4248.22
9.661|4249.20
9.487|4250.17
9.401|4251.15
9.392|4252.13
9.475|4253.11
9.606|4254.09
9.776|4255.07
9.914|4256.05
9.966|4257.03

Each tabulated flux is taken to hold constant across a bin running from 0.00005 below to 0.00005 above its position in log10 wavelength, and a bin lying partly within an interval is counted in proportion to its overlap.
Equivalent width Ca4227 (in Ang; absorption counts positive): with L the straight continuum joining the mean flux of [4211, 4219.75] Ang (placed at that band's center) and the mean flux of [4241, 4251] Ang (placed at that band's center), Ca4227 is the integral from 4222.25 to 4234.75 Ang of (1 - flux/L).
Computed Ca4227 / 1.3 Ang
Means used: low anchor 10.1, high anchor 10.1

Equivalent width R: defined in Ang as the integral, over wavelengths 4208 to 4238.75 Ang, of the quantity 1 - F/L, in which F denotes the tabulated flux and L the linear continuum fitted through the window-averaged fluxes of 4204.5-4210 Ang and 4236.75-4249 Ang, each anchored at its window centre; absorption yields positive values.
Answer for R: 2.3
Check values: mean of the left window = 10.9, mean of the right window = 10.2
